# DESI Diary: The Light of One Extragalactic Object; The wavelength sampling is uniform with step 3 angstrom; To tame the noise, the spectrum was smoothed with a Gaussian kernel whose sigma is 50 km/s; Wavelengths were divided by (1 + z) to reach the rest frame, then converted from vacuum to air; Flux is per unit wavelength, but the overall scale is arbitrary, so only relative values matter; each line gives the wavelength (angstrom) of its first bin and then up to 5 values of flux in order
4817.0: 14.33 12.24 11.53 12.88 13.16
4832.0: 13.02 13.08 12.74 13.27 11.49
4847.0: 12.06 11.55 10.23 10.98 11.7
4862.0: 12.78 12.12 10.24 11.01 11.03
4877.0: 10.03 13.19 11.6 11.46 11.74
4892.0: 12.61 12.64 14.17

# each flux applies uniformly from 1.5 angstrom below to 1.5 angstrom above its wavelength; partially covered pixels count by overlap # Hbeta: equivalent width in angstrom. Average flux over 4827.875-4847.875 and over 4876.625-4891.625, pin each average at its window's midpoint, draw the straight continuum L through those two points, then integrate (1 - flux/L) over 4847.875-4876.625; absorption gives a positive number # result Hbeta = 2.3 angstrom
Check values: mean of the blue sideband 12.7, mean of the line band 11.3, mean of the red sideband 11.8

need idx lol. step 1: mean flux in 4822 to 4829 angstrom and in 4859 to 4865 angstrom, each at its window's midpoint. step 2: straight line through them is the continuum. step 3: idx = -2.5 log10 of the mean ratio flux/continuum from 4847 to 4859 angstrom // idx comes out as 0.11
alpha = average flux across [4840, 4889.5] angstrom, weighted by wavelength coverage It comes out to 11.5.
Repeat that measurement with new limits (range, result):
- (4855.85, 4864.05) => 12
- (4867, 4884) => 11.2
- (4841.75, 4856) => 11.4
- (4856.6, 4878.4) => 11.3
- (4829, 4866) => 12.1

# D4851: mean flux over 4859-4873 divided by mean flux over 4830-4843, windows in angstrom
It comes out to 0.9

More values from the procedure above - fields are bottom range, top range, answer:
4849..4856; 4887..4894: 1.12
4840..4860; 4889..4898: 1.10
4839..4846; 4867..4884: 0.90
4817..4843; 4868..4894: 0.90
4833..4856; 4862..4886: 0.95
